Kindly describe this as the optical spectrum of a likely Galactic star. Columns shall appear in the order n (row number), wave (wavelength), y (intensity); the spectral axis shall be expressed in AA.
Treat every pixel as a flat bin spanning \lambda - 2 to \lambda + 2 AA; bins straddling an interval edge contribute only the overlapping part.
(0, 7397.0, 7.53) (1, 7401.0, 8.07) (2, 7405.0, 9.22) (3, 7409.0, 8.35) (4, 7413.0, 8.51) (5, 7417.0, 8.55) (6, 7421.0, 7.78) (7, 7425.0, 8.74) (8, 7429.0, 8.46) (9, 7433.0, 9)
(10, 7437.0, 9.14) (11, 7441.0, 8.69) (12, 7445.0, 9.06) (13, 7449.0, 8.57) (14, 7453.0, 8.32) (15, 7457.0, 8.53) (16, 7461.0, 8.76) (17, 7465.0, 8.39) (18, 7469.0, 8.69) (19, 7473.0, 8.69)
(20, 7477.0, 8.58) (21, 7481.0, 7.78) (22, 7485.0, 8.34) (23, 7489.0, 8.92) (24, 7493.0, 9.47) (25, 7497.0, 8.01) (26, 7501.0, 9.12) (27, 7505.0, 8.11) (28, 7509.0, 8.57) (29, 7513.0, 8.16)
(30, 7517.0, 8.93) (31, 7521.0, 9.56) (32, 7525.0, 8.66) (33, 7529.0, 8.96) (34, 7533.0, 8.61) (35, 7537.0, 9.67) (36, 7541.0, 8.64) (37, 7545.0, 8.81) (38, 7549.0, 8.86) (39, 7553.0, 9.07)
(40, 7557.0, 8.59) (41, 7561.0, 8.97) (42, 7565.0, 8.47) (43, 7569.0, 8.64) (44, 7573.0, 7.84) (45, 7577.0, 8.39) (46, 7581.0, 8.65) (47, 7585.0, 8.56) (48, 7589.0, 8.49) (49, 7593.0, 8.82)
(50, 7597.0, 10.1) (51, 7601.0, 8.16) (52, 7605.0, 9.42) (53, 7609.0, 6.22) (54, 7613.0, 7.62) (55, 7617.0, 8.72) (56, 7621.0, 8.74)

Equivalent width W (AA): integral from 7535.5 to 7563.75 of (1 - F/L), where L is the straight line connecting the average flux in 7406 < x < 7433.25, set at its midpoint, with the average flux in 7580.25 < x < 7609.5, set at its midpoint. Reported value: -1.0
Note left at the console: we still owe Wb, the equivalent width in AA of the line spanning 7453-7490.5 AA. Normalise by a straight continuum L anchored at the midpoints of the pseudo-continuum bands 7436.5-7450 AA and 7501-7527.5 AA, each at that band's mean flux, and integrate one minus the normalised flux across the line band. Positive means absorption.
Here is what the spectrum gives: 1.2 AA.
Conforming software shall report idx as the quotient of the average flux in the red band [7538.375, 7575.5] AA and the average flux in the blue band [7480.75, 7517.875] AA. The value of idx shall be 1.01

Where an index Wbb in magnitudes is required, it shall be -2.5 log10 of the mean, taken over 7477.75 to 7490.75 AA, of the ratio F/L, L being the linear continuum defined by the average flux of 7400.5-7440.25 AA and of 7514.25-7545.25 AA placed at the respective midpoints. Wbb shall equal 0.06 mag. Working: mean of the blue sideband 8.6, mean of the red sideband 8.97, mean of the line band 8.36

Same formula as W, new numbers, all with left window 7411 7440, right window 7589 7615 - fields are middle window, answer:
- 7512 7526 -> -0.65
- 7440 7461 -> -0.18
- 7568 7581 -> 0.17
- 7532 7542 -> -0.67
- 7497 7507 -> 0.02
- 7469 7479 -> -0.12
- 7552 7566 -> -0.54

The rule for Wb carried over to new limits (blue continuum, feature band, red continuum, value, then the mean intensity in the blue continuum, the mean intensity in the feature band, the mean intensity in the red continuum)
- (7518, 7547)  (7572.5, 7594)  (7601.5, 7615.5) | -0.7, 8.99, 8.48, 7.83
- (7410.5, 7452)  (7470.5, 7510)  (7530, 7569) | 0.8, 8.64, 8.56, 8.85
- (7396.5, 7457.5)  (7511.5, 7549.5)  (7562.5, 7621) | -1.8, 8.56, 8.9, 8.45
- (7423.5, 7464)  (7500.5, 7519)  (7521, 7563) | 0.7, 8.72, 8.53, 8.92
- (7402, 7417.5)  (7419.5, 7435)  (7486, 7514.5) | 0.2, 8.63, 8.52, 8.62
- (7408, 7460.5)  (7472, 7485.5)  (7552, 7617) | 0.4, 8.6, 8.32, 8.5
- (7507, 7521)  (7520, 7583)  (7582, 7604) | 0.0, 8.7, 8.76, 8.85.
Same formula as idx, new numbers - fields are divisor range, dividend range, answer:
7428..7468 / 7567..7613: 0.97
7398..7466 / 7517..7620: 1.01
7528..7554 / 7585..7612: 0.95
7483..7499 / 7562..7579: 0.96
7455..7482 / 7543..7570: 1.03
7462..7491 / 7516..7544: 1.06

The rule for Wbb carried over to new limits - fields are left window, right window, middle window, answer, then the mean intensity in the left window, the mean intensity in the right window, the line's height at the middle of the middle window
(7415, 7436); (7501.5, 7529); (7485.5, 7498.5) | -0.014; 8.54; 8.71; 8.67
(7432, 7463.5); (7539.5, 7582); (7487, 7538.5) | -0.017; 8.75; 8.63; 8.68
